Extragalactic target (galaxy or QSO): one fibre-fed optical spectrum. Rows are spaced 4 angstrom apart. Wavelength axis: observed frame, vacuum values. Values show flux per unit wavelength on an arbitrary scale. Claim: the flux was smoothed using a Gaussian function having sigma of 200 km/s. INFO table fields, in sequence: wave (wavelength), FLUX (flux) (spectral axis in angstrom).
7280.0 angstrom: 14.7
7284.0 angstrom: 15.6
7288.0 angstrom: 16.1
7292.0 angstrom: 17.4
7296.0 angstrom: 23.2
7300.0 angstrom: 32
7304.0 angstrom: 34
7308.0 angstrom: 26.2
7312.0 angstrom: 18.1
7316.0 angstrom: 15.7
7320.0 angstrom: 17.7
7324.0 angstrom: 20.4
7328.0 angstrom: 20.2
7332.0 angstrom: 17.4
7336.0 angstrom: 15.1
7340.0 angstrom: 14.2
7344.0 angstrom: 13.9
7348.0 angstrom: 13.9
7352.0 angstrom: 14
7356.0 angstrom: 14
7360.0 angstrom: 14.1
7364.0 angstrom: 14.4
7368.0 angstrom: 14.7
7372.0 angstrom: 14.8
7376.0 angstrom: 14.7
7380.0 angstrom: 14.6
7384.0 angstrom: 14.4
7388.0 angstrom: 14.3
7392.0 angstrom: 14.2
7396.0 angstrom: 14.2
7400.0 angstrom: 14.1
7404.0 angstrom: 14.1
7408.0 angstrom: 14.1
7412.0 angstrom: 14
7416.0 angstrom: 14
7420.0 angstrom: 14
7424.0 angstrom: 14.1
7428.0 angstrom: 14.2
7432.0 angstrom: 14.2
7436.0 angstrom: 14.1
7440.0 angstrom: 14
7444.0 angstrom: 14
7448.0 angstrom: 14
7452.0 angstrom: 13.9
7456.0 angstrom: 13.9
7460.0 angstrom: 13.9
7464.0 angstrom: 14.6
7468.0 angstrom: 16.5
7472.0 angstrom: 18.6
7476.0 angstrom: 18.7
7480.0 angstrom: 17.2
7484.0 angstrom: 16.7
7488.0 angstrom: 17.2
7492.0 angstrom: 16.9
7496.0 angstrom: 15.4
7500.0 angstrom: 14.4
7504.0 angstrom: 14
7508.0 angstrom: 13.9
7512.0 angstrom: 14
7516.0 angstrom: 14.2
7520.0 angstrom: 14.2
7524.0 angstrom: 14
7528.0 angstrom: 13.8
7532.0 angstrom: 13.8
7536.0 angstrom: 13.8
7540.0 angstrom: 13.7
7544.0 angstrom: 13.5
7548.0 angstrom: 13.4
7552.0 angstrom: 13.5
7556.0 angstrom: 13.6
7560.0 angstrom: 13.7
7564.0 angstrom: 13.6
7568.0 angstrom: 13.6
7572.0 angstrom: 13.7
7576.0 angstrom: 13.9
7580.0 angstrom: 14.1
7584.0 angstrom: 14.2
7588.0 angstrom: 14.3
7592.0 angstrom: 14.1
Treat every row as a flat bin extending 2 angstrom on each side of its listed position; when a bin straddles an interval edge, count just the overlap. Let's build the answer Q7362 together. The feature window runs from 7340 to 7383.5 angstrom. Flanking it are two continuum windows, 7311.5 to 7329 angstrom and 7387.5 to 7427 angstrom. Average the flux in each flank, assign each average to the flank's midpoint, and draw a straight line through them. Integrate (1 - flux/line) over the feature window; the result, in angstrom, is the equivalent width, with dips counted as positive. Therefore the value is 5.3 angstrom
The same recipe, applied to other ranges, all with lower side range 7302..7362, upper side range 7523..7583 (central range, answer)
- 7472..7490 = -3.0 angstrom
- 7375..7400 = 3.7 angstrom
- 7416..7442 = 3.2 angstrom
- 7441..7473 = 1.5 angstrom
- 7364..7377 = 1.9 angstrom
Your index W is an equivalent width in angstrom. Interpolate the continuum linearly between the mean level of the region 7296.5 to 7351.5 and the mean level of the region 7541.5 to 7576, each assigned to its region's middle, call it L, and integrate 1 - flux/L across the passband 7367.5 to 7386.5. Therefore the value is 3.9 angstrom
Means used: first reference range 19.8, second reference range 13.6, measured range 14.6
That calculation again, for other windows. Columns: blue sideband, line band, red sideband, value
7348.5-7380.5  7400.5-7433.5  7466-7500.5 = 3.0 angstrom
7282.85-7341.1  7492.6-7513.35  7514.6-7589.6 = 0.9 angstrom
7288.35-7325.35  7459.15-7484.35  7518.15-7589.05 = -0.1 angstrom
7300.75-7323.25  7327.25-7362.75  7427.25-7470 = 9.8 angstrom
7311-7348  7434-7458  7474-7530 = 2.8 angstrom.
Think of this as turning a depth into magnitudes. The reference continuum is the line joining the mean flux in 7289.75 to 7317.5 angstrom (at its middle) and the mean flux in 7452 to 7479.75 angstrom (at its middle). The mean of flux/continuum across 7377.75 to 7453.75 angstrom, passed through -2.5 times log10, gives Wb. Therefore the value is 0.28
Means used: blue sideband 23.9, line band 14.1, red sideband 16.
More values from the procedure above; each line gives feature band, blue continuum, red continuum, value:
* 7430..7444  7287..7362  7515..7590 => 0.16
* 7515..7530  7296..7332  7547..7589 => 0.10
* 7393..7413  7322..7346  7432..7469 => 0.09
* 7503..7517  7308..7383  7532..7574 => 0.01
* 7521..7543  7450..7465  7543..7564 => -0.01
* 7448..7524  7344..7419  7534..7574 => -0.11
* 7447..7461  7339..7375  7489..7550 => 0.02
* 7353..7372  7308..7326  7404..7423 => 0.16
